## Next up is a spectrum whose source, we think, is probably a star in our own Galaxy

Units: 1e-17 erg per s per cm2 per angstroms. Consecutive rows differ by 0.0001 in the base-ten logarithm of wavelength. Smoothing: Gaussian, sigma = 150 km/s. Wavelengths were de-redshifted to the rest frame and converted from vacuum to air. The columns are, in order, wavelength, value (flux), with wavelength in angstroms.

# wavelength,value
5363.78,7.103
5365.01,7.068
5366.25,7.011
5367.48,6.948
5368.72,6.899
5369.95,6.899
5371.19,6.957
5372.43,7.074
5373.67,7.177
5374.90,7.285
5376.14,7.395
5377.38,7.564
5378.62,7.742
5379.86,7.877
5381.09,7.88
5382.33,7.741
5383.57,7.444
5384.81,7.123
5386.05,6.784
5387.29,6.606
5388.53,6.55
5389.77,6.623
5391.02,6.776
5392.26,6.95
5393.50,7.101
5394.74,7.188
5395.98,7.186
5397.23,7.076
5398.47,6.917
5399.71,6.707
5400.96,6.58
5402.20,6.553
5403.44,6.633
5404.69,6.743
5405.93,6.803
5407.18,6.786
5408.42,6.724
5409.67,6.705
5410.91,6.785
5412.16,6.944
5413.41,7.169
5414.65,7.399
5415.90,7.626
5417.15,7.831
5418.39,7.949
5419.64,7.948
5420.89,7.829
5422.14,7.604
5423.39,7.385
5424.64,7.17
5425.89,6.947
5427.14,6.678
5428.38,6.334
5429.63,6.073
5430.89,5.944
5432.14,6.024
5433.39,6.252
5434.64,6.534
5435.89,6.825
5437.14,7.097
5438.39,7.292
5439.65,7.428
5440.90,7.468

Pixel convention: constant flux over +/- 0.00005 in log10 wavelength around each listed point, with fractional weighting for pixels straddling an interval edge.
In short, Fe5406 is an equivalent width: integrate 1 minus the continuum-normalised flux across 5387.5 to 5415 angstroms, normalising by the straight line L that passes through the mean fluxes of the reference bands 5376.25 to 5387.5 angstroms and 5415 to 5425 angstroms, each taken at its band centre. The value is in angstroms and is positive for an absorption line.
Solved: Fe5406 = 2.6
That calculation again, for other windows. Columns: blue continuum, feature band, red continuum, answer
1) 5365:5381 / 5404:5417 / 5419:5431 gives 0.2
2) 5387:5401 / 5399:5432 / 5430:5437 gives -2.0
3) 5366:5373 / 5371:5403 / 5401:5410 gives -1.3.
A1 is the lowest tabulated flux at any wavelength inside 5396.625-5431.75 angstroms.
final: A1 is 5.944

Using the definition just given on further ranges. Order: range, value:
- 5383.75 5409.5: 6.55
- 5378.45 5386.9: 6.784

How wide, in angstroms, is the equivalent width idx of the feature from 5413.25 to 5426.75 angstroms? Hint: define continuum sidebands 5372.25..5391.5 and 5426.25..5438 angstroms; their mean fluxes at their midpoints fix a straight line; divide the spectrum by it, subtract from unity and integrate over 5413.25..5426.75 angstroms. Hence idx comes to -1.8 angstroms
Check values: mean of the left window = 7.23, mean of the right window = 6.45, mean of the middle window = 7.53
